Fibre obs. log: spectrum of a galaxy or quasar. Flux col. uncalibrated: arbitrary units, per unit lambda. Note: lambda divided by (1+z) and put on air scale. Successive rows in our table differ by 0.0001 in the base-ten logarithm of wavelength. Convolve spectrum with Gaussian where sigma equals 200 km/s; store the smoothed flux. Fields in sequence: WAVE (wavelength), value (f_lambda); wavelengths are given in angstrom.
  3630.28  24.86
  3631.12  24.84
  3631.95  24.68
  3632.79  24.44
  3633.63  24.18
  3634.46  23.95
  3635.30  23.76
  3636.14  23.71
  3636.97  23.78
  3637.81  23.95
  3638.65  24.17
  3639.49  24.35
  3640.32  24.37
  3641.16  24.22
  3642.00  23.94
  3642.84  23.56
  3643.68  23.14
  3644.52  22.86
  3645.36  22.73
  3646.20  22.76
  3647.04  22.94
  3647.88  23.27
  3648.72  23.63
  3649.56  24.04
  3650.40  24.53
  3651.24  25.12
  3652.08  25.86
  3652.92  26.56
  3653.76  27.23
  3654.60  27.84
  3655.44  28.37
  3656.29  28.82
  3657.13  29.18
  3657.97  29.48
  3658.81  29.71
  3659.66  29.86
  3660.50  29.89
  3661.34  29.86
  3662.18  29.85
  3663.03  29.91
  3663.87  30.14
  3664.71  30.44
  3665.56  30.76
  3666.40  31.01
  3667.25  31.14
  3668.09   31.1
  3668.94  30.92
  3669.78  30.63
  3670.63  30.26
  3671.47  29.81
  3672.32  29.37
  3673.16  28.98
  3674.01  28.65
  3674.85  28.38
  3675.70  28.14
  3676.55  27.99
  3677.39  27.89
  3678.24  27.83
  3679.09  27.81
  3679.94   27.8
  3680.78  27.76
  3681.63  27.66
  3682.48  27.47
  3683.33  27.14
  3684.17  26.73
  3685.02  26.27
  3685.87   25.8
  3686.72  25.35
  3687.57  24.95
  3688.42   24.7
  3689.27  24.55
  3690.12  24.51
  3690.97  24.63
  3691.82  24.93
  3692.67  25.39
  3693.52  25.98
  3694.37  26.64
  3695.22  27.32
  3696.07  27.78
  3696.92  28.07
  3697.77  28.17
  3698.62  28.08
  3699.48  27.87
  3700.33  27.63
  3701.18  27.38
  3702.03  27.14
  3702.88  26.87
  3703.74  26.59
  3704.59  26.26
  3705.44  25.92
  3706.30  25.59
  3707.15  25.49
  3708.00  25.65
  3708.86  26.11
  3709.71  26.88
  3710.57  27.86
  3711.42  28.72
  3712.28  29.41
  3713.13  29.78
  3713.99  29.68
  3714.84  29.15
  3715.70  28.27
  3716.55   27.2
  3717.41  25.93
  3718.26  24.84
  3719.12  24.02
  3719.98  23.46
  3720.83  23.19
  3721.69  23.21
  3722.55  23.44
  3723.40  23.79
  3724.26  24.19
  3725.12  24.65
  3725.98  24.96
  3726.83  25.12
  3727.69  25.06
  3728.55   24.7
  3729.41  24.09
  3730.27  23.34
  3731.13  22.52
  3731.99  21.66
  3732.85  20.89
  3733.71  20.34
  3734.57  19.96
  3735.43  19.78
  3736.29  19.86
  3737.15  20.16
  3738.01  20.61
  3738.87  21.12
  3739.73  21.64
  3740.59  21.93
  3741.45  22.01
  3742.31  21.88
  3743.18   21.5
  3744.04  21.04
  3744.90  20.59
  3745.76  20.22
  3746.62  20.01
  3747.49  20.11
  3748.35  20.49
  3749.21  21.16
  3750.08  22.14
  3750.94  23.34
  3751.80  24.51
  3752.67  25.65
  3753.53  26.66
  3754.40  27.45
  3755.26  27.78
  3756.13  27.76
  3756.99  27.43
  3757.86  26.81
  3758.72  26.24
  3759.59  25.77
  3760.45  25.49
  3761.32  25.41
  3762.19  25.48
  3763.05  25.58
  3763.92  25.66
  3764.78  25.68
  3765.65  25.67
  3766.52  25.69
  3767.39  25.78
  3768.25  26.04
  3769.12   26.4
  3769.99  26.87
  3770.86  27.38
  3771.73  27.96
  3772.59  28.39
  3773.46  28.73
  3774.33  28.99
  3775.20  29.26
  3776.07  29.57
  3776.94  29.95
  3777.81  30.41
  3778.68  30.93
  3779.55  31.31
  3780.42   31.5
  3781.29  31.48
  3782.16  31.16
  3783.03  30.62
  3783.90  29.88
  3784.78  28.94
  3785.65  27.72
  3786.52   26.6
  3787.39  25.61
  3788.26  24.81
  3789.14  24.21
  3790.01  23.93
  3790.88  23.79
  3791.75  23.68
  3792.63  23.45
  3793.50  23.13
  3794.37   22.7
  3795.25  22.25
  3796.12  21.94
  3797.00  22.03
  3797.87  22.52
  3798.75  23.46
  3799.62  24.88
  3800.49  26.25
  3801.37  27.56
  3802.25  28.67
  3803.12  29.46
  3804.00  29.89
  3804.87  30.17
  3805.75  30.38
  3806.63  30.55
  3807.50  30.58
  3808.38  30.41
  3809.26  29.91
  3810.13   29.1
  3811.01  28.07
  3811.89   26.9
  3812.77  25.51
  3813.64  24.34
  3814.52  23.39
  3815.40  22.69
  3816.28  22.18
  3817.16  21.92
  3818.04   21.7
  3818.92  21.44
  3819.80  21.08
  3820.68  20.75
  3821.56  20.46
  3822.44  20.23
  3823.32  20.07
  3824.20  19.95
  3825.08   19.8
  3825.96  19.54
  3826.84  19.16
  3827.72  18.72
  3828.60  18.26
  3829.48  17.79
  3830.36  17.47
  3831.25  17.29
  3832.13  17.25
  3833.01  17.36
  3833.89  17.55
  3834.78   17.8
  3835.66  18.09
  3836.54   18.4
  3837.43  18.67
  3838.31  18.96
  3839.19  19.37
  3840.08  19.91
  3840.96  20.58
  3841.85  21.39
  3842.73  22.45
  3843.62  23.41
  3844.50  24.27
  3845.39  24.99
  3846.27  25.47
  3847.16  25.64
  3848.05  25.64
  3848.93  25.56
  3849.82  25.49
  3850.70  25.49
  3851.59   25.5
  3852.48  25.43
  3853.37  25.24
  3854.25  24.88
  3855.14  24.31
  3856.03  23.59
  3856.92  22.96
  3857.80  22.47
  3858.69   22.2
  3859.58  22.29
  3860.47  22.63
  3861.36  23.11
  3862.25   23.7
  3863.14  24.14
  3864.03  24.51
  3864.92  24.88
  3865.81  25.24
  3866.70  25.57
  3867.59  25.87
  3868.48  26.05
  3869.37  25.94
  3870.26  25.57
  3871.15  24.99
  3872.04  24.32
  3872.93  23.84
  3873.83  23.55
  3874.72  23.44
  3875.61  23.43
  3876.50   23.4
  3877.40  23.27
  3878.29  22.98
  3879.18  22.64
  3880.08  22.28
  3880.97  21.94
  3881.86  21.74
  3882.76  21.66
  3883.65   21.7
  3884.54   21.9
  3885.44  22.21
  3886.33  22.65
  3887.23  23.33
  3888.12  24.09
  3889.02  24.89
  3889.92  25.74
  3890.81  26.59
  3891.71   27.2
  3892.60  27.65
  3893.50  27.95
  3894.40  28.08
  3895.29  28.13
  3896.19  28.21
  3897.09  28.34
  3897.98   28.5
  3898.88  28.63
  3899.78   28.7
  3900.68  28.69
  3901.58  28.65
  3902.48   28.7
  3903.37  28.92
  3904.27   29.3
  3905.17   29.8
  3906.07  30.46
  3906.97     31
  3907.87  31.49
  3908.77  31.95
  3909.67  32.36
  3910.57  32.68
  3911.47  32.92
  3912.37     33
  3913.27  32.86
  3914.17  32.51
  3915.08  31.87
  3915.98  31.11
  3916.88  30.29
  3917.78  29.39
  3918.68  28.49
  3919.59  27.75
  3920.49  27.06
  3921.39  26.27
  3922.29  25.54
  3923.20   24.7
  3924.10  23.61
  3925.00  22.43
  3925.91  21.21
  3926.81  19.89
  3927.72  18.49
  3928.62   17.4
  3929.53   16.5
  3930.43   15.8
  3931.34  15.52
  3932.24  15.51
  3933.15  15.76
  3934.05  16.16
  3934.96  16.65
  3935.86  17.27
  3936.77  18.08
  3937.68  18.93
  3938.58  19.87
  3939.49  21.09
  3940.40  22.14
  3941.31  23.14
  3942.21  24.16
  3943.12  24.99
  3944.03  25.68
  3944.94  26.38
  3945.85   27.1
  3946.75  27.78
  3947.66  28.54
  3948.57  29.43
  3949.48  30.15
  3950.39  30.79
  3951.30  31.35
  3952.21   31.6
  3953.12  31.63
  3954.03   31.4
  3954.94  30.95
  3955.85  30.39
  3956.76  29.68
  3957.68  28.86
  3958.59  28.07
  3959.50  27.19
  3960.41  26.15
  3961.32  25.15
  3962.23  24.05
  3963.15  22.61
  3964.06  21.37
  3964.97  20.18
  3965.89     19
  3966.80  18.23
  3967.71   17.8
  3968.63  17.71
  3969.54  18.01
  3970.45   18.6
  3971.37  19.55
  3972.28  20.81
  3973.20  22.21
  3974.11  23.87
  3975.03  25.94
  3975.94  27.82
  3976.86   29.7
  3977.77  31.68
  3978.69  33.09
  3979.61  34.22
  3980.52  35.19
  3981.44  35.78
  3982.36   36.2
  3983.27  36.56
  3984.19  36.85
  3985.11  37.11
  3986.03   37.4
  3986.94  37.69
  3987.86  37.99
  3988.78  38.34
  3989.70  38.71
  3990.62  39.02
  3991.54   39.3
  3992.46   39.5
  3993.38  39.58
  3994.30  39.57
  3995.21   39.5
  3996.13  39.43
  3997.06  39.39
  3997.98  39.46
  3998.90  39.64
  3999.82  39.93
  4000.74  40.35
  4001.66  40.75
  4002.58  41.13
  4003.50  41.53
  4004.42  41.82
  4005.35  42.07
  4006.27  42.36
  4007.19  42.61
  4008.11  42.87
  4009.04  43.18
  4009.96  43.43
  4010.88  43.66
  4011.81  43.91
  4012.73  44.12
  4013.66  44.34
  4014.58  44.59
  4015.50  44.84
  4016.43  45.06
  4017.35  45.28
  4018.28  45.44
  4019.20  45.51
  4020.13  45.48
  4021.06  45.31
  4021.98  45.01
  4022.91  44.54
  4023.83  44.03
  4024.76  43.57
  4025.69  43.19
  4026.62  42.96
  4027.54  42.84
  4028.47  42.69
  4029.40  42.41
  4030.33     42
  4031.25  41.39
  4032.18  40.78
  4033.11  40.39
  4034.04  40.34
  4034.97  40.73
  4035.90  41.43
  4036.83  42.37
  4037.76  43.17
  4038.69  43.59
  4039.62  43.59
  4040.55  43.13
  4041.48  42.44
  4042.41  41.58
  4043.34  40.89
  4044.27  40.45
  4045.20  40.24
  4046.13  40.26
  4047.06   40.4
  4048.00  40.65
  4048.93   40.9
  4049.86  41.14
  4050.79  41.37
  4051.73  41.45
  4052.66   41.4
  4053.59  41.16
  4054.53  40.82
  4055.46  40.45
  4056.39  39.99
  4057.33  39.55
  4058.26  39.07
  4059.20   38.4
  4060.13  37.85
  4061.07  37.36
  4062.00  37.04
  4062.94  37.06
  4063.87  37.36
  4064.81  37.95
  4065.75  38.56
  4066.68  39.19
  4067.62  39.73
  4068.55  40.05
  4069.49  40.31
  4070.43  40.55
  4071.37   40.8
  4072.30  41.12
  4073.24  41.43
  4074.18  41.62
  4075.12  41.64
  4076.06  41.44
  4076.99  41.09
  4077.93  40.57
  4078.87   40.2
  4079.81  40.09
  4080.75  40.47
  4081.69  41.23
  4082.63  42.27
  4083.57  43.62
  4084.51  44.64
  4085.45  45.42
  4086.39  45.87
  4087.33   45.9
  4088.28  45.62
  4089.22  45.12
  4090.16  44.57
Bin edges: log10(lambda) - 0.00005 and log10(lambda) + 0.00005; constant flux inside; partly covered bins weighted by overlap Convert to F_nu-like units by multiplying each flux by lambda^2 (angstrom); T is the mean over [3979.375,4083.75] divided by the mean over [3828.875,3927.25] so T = 1.77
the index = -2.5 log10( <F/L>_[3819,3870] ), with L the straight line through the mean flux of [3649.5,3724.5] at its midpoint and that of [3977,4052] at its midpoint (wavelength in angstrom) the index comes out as 0.47 mag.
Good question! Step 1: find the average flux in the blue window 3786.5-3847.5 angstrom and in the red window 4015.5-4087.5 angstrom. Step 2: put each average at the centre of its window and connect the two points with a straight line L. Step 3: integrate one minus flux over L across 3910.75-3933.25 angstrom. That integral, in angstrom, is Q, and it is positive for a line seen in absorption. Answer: 4.6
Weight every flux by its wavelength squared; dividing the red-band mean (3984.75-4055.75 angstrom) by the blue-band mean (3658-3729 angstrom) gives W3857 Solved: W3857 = 1.81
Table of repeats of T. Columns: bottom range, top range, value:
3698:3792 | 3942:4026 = 1.53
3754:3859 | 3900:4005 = 1.26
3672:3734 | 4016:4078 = 1.89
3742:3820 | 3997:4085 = 1.83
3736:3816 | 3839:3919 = 1.06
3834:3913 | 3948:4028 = 1.49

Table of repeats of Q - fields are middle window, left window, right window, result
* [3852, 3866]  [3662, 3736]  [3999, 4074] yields 4.1 angstrom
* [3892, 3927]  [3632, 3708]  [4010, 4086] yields 7.2 angstrom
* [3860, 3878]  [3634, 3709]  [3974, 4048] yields 5.4 angstrom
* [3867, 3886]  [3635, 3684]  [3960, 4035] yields 5.6 angstrom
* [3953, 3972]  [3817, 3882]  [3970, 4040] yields 5.8 angstrom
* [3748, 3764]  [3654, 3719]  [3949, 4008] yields 2.0 angstrom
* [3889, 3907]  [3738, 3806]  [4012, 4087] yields 2.6 angstrom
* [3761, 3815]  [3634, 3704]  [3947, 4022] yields 4.8 angstrom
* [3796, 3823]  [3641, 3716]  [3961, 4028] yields 4.8 angstrom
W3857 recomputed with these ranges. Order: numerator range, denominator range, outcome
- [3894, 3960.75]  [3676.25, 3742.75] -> 1.17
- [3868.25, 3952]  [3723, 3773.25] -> 1.15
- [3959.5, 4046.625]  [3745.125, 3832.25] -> 1.66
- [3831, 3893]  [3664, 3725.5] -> 0.93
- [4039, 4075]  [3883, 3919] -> 1.53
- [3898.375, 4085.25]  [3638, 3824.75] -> 1.52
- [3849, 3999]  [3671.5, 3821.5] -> 1.15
